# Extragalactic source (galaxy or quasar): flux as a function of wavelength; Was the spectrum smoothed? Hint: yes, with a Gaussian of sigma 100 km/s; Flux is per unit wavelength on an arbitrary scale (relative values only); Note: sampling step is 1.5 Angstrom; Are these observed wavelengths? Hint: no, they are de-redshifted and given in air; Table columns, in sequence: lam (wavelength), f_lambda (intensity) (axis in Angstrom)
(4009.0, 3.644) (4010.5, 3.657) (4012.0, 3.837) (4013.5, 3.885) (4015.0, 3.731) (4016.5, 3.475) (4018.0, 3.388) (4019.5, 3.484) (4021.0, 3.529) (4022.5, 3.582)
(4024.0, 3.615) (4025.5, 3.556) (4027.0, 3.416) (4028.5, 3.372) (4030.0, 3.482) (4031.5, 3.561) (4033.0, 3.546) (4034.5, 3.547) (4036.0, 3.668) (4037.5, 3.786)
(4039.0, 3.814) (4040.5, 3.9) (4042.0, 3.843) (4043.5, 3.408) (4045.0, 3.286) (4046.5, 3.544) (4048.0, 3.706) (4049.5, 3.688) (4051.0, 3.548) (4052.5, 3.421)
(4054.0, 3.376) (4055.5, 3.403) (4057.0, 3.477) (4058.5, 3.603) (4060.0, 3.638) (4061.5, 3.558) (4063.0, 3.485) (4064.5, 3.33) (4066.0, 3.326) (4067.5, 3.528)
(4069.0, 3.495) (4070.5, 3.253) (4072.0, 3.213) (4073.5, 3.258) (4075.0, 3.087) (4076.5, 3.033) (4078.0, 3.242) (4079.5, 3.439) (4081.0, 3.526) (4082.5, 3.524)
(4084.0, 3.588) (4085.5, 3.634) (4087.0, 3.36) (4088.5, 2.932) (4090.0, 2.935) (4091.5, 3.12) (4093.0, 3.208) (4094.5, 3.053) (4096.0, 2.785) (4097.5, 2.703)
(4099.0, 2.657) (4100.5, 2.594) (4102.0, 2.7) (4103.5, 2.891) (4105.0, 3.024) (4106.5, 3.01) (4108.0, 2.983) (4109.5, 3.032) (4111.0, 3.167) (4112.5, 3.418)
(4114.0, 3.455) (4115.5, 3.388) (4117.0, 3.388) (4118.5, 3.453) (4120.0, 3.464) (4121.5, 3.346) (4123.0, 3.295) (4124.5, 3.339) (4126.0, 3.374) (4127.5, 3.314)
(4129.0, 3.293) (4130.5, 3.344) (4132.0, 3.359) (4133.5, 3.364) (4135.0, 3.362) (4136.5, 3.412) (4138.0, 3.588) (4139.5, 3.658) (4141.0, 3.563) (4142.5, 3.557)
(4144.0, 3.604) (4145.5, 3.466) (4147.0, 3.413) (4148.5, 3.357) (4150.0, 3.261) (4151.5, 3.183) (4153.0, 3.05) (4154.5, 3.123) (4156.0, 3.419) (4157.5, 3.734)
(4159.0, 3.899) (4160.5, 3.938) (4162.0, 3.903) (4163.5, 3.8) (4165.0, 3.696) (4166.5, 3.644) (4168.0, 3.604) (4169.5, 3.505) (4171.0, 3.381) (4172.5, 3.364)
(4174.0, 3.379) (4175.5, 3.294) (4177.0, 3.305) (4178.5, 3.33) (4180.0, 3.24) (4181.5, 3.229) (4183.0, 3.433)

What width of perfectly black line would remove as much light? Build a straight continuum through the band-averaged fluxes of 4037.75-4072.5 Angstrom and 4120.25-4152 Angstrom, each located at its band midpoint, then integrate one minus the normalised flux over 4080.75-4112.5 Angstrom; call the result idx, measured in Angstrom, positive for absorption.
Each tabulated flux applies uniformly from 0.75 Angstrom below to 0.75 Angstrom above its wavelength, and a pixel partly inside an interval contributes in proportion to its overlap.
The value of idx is 3.6 Angstrom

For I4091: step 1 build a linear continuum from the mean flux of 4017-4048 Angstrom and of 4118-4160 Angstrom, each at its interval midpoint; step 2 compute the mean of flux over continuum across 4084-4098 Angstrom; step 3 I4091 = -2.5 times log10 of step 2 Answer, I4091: 0.12 mag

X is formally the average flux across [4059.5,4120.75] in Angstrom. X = 3.21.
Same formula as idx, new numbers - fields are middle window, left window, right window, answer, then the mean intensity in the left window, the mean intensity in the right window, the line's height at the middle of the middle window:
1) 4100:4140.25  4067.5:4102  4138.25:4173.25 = 1.0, 3.16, 3.53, 3.34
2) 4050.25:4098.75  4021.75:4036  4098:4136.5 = 0.8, 3.53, 3.2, 3.36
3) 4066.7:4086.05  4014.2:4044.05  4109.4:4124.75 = 0.5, 3.59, 3.35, 3.46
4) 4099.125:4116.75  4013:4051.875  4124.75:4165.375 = 2.3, 3.59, 3.48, 3.52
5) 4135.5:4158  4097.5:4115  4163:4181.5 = -1.1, 2.99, 3.45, 3.27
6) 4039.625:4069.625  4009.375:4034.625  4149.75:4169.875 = 0.3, 3.57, 3.56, 3.57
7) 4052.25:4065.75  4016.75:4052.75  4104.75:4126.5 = 0.0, 3.57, 3.28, 3.48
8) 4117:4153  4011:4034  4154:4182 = 1.3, 3.56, 3.52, 3.53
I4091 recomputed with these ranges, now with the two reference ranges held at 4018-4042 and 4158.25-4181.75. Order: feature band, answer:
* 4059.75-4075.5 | 0.06 mag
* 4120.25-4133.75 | 0.07 mag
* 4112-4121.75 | 0.04 mag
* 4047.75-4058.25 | 0.02 mag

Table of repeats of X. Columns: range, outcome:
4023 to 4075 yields 3.51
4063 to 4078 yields 3.29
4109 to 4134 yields 3.34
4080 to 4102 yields 3.11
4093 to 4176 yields 3.33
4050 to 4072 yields 3.45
